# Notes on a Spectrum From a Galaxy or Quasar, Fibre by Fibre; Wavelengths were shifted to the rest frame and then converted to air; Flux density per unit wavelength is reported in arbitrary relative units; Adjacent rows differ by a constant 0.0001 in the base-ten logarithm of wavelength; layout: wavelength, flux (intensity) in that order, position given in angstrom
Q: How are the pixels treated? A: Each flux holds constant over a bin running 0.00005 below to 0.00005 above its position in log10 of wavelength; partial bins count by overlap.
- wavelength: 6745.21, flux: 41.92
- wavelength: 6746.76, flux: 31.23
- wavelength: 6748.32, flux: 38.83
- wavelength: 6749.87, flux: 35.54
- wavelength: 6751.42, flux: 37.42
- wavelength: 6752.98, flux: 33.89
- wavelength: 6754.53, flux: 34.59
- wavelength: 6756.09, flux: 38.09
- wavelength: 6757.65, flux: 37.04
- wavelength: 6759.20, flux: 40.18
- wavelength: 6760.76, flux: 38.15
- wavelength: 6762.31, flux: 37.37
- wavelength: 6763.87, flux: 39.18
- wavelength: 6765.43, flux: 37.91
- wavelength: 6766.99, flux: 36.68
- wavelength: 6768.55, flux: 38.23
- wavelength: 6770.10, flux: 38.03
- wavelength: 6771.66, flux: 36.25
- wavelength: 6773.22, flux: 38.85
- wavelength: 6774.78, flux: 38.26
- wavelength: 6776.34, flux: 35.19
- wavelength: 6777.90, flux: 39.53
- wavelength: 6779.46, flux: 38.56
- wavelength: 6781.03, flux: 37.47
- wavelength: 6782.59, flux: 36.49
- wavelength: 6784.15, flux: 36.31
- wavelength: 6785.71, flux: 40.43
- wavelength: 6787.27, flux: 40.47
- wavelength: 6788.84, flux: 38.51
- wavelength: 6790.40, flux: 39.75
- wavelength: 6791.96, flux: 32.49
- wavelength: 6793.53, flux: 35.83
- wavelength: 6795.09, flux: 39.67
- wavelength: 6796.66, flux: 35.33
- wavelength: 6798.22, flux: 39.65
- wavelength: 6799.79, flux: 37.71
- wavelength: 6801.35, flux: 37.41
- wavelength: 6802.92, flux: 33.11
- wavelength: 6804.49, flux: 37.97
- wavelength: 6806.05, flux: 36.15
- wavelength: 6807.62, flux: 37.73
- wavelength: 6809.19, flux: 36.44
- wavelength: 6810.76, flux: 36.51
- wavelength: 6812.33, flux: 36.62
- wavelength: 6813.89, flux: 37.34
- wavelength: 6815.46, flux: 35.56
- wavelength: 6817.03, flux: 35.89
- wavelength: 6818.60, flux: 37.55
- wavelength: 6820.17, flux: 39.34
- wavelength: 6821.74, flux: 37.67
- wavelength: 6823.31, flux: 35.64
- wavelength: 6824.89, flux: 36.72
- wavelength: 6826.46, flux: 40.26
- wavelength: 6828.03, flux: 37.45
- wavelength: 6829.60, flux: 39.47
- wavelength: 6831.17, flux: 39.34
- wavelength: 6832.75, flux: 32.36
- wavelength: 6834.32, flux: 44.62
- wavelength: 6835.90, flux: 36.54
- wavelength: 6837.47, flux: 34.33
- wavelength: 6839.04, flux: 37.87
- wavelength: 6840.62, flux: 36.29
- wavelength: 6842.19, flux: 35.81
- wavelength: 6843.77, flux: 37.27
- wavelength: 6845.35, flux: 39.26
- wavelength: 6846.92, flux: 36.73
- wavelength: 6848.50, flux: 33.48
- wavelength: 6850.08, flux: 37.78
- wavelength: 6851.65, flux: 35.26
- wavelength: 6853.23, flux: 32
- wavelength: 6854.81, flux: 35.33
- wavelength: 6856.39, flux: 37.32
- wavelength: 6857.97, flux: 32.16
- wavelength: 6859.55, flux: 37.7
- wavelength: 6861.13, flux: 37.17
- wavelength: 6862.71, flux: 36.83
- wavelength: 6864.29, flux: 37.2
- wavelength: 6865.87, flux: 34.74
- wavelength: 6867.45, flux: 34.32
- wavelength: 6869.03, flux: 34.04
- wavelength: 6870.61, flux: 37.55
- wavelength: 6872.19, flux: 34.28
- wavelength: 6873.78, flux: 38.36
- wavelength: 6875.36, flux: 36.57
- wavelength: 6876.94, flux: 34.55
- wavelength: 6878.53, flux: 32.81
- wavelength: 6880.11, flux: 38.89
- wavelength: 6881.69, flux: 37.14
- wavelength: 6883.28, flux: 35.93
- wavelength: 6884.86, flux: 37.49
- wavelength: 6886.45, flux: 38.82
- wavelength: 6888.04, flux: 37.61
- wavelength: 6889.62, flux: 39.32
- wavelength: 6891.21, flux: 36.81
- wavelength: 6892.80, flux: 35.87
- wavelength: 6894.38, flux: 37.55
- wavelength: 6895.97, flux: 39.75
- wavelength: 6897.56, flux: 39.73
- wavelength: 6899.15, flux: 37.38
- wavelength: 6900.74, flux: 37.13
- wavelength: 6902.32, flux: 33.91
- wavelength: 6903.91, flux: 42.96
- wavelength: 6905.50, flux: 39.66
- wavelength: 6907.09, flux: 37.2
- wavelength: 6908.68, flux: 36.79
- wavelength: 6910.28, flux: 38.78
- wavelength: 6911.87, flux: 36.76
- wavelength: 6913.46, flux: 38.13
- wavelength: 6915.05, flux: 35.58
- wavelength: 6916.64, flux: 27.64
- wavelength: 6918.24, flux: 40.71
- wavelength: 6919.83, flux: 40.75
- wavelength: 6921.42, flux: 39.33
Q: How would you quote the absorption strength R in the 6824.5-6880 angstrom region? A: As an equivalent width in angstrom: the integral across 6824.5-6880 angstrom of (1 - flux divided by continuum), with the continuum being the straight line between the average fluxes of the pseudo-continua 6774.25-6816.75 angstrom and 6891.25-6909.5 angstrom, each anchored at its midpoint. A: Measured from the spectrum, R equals 1.77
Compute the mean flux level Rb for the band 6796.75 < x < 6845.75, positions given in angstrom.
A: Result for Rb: 37.2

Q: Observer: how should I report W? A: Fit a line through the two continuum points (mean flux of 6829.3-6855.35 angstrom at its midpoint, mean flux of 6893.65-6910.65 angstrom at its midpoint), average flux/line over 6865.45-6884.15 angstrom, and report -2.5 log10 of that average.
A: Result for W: 0.05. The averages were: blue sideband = 36.6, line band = 35.8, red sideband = 38.2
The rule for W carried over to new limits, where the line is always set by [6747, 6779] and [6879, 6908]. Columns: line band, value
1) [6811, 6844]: 0.009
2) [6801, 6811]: 0.033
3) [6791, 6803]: 0.025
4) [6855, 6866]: 0.046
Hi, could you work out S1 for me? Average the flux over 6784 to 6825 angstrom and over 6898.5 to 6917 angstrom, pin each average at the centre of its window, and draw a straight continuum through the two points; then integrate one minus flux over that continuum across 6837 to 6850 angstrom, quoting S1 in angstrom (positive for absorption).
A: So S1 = 0.2 angstrom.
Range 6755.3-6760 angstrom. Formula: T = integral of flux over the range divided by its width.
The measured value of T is 38.4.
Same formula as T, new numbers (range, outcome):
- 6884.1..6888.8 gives 37.9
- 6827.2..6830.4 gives 38.6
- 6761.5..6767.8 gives 37.8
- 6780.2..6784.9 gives 36.7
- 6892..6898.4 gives 38.2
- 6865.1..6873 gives 35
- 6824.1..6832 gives 38.6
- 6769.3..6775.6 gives 37.9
